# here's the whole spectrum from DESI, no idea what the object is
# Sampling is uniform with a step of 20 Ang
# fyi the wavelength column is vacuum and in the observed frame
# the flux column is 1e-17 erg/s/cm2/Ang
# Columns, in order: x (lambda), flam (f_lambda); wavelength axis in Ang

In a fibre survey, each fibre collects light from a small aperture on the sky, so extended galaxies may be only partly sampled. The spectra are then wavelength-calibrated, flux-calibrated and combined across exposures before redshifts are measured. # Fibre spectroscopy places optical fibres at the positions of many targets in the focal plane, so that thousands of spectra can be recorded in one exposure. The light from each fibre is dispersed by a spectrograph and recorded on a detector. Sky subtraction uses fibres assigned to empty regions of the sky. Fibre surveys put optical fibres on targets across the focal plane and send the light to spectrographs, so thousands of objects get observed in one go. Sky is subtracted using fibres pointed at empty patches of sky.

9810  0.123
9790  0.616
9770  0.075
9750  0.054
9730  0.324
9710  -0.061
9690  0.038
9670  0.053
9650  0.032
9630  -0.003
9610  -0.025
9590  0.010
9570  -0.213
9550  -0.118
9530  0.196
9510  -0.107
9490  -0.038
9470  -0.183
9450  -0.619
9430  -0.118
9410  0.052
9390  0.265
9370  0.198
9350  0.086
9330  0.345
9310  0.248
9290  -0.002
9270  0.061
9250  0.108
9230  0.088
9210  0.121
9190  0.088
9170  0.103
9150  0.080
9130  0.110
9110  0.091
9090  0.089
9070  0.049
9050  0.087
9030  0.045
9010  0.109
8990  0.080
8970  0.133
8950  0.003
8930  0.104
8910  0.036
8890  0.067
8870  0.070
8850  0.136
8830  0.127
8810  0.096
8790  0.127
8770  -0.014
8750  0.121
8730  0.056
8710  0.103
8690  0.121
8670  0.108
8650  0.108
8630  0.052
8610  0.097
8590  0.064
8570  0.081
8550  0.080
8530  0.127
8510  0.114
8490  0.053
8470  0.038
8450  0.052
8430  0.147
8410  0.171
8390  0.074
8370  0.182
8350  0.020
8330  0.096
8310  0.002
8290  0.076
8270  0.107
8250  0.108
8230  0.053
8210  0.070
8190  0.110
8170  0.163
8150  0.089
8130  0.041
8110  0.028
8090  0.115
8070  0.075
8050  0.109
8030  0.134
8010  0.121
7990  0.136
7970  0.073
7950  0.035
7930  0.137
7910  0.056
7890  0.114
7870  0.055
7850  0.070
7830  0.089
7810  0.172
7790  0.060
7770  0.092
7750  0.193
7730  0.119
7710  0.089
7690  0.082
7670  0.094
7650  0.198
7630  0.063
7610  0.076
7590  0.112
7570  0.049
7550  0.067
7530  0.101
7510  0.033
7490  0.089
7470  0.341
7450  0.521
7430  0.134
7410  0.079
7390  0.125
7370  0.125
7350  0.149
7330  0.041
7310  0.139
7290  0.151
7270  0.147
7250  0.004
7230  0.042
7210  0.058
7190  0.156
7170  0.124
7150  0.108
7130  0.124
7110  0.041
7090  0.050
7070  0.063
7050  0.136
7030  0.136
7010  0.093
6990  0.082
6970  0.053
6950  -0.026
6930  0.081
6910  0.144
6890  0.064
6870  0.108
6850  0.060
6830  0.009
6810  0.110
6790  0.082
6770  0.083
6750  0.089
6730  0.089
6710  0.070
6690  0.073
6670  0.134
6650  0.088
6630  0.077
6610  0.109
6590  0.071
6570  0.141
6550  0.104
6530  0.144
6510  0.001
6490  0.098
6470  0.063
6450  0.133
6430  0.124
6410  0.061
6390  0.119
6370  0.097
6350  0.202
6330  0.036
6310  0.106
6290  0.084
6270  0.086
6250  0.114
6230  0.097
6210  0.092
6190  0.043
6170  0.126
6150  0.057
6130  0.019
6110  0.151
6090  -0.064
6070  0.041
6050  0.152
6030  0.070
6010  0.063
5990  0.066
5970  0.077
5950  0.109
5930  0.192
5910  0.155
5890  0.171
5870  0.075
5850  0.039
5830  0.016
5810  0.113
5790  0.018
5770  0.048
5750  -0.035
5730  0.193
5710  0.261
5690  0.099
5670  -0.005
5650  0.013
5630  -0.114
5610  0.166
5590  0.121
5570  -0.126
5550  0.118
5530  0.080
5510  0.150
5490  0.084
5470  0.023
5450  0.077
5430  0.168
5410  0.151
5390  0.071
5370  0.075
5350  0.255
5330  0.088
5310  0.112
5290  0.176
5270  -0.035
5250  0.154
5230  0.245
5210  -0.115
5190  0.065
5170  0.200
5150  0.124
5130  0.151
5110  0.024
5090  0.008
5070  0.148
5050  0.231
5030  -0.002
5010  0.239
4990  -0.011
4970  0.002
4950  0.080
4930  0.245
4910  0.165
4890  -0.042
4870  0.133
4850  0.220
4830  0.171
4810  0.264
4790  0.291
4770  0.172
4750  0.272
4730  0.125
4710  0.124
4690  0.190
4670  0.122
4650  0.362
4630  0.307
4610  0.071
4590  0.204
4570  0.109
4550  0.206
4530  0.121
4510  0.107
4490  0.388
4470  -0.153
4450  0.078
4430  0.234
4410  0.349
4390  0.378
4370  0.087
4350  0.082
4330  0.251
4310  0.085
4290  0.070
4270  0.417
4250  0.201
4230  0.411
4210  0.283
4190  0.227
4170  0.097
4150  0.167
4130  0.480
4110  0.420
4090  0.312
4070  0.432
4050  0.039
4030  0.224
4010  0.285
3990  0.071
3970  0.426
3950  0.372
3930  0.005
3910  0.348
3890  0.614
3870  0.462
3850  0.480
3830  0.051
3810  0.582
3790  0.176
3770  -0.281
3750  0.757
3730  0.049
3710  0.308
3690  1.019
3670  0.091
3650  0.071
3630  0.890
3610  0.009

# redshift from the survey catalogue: 1.00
